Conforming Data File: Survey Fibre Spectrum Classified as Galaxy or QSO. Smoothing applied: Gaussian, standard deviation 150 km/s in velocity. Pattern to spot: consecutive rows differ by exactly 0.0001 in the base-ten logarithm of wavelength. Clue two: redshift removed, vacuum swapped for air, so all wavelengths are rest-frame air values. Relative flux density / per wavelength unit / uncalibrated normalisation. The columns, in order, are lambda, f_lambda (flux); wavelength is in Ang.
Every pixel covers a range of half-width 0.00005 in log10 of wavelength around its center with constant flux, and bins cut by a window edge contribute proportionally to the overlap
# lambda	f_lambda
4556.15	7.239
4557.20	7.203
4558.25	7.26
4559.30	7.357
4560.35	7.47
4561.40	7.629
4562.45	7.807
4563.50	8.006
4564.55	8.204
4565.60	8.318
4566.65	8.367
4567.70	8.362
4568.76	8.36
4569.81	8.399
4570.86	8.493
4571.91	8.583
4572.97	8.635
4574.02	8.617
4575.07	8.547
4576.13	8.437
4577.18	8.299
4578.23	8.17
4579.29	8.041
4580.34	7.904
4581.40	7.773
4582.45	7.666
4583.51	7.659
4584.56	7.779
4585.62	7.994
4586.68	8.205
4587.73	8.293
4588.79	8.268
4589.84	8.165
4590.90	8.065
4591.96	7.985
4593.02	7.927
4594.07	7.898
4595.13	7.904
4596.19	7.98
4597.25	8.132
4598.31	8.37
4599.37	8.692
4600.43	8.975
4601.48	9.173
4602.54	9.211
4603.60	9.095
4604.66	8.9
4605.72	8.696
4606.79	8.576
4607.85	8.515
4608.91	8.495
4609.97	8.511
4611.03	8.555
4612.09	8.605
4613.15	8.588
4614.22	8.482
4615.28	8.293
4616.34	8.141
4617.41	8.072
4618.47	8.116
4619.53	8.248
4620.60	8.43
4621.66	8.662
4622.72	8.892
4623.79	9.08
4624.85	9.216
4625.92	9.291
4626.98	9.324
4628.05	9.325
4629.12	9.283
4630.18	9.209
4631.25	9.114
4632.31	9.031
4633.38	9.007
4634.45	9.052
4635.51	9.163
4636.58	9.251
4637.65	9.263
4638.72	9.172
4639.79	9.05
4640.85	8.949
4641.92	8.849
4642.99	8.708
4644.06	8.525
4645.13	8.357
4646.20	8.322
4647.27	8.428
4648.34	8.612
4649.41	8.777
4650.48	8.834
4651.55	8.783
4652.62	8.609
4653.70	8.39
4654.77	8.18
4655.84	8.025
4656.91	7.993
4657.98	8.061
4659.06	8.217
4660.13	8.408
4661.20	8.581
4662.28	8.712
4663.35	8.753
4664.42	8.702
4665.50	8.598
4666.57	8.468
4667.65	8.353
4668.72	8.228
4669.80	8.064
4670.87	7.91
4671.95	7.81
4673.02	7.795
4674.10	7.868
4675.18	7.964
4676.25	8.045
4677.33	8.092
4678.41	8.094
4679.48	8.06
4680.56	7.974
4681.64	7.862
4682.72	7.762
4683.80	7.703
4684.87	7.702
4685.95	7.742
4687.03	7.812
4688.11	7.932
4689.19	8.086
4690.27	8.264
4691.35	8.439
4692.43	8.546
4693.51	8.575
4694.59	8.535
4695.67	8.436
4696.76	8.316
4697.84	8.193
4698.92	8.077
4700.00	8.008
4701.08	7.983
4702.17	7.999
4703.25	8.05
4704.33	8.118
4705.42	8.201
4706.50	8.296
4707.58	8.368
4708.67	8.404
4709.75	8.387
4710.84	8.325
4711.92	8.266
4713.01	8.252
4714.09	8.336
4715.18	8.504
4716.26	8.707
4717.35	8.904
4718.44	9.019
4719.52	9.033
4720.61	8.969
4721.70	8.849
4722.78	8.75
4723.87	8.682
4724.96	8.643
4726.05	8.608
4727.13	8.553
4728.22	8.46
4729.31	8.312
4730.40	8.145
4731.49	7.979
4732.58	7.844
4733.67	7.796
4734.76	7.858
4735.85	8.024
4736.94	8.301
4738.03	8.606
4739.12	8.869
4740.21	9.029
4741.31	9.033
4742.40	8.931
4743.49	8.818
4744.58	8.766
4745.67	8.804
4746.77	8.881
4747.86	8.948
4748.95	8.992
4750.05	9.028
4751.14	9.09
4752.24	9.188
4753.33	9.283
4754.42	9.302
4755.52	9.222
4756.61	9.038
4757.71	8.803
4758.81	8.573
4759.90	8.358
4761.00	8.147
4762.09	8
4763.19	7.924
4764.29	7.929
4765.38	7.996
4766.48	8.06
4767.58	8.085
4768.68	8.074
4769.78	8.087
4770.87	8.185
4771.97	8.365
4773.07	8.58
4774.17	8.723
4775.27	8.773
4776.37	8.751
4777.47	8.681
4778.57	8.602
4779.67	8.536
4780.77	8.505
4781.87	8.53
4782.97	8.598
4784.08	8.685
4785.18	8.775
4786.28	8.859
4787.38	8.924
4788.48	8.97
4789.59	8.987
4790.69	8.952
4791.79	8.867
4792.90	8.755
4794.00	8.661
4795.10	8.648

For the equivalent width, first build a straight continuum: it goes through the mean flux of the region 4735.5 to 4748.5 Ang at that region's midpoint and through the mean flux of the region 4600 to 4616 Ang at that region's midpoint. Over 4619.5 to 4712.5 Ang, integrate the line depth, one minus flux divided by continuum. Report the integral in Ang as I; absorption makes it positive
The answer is 3.1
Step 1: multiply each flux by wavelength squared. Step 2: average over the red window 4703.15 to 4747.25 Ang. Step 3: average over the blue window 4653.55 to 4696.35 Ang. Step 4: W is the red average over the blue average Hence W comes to 1.1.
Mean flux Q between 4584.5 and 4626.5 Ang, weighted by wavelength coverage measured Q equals 8.47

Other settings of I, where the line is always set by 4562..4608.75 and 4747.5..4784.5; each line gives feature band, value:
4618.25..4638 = -1.5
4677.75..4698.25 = 0.9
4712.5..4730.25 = -0.3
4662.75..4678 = 0.4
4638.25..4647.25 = -0.4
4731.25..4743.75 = 0.2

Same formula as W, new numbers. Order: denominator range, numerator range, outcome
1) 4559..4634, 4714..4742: 1.07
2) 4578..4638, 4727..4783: 1.06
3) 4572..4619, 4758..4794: 1.10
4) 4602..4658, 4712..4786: 1.03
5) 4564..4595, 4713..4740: 1.11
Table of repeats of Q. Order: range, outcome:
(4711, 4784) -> 8.57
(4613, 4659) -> 8.72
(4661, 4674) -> 8.31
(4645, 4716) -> 8.24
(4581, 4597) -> 7.98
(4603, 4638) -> 8.8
